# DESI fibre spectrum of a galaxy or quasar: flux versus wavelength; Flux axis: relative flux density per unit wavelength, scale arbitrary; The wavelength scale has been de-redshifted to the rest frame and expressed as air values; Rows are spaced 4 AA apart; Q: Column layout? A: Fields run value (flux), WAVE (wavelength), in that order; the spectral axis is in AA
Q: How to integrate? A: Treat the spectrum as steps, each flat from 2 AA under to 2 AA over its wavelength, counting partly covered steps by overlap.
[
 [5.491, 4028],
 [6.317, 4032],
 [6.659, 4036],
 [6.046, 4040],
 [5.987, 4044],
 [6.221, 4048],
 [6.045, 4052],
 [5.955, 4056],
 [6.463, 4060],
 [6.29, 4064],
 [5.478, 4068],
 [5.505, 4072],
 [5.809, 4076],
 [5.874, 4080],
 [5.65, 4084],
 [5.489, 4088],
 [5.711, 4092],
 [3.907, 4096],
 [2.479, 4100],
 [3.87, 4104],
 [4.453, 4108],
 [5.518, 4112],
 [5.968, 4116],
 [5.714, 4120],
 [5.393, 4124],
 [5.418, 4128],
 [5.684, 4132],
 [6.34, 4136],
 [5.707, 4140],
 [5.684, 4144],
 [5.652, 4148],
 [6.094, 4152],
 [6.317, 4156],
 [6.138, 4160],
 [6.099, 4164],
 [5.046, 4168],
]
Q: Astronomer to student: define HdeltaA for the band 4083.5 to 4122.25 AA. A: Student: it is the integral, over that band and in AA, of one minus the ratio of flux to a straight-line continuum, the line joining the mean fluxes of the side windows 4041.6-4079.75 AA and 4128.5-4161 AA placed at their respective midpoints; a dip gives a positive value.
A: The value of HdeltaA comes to 7.1 AA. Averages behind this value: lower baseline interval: 5.97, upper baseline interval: 5.92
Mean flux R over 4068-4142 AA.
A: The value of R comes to 5.26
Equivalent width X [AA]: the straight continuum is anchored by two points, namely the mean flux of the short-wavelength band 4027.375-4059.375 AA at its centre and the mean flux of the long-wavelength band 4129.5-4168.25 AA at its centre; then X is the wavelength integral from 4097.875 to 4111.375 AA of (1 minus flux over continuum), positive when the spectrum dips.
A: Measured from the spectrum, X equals 5.0 AA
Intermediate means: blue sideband 6.13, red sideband 5.91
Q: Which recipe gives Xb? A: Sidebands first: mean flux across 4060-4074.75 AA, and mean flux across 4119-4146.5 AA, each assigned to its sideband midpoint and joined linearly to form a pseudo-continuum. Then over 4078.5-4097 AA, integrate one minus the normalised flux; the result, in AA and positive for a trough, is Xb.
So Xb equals 1.3 AA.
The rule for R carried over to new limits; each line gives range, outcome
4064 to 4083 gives 5.73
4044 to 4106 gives 5.4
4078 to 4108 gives 4.69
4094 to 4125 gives 4.64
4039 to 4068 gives 6.1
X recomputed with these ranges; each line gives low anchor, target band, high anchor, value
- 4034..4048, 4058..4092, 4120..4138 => 1.22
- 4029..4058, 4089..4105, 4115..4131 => 4.69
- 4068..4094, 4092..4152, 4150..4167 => 7.34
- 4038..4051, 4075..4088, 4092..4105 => -3.67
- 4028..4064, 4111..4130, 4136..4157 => 1.19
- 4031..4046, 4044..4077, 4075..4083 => 0.23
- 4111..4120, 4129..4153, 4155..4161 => 0.83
